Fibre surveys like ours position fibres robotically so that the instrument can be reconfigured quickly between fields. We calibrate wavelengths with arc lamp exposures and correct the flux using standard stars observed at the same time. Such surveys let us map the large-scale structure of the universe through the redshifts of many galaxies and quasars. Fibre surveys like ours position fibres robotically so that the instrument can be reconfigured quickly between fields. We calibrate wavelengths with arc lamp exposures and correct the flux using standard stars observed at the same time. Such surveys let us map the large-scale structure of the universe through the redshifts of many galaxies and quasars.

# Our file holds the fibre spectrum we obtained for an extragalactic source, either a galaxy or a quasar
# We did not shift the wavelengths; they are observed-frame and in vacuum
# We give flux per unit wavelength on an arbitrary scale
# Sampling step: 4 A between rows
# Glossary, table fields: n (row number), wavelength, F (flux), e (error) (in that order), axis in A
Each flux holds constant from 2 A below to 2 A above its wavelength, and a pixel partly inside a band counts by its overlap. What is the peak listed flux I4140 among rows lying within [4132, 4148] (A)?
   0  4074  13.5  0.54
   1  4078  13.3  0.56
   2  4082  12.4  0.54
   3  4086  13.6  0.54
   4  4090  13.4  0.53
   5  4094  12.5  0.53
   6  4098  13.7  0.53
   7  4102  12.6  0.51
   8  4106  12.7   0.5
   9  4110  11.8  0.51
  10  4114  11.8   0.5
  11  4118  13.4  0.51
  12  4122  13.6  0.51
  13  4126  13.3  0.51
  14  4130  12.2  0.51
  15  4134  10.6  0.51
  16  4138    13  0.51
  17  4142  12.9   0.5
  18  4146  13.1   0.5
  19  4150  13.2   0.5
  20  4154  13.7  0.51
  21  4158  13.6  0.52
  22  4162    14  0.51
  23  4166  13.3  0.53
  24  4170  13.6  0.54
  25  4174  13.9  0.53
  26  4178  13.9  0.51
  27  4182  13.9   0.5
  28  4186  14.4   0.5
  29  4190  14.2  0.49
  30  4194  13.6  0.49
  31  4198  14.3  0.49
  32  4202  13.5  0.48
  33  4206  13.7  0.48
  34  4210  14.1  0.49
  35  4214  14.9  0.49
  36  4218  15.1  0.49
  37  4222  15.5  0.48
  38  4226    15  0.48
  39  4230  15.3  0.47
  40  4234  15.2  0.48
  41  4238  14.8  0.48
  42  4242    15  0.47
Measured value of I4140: 13.1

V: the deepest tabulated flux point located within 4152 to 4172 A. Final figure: 13.3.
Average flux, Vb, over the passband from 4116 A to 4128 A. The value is 13.4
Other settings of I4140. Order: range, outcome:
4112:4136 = 13.6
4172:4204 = 14.4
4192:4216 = 14.9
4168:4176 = 13.9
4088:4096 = 13.4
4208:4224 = 15.5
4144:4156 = 13.7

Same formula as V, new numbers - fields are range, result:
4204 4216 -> 13.7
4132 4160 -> 10.6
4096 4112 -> 11.8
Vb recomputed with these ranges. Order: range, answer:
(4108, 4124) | 12.7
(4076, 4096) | 13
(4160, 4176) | 13.7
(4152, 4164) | 13.8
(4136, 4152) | 13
